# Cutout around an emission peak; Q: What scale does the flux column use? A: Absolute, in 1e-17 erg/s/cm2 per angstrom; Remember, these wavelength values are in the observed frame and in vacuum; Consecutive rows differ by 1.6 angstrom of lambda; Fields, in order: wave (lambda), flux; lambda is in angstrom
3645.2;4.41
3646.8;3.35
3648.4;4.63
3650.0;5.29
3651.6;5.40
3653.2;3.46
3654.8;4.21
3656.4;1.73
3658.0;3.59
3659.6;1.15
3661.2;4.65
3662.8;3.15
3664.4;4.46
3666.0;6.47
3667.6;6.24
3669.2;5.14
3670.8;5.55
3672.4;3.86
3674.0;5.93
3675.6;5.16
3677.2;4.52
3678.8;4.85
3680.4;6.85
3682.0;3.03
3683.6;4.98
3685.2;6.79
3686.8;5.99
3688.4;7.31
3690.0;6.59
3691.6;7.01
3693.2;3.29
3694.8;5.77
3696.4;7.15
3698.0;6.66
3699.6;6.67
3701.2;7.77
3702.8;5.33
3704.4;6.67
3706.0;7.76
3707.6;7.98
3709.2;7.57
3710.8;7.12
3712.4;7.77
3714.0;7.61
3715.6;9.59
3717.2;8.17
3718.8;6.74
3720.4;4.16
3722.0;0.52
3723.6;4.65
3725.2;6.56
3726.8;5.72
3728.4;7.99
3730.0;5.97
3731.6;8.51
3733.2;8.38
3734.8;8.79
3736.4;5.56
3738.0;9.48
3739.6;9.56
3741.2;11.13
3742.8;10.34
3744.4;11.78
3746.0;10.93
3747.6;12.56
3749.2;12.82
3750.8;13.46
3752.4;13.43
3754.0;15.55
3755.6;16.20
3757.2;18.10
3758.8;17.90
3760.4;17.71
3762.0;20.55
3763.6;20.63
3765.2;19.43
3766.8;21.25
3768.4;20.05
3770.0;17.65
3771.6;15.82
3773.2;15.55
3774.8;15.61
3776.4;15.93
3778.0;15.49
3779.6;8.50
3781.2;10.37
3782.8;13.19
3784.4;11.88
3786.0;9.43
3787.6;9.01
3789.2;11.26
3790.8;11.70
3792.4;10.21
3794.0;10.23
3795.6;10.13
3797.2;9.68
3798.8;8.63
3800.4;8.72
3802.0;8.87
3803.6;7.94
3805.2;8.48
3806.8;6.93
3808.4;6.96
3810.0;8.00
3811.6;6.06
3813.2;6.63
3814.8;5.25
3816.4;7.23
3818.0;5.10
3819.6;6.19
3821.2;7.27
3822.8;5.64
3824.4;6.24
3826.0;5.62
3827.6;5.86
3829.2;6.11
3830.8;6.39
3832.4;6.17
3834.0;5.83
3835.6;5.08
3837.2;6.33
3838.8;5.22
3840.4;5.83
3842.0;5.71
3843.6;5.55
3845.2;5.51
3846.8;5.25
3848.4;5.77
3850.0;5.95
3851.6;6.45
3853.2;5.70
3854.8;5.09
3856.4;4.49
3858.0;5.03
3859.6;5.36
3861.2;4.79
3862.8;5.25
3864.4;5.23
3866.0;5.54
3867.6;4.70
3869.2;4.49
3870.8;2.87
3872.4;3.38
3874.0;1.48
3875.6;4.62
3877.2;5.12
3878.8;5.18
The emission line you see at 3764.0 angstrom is Lyman alpha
